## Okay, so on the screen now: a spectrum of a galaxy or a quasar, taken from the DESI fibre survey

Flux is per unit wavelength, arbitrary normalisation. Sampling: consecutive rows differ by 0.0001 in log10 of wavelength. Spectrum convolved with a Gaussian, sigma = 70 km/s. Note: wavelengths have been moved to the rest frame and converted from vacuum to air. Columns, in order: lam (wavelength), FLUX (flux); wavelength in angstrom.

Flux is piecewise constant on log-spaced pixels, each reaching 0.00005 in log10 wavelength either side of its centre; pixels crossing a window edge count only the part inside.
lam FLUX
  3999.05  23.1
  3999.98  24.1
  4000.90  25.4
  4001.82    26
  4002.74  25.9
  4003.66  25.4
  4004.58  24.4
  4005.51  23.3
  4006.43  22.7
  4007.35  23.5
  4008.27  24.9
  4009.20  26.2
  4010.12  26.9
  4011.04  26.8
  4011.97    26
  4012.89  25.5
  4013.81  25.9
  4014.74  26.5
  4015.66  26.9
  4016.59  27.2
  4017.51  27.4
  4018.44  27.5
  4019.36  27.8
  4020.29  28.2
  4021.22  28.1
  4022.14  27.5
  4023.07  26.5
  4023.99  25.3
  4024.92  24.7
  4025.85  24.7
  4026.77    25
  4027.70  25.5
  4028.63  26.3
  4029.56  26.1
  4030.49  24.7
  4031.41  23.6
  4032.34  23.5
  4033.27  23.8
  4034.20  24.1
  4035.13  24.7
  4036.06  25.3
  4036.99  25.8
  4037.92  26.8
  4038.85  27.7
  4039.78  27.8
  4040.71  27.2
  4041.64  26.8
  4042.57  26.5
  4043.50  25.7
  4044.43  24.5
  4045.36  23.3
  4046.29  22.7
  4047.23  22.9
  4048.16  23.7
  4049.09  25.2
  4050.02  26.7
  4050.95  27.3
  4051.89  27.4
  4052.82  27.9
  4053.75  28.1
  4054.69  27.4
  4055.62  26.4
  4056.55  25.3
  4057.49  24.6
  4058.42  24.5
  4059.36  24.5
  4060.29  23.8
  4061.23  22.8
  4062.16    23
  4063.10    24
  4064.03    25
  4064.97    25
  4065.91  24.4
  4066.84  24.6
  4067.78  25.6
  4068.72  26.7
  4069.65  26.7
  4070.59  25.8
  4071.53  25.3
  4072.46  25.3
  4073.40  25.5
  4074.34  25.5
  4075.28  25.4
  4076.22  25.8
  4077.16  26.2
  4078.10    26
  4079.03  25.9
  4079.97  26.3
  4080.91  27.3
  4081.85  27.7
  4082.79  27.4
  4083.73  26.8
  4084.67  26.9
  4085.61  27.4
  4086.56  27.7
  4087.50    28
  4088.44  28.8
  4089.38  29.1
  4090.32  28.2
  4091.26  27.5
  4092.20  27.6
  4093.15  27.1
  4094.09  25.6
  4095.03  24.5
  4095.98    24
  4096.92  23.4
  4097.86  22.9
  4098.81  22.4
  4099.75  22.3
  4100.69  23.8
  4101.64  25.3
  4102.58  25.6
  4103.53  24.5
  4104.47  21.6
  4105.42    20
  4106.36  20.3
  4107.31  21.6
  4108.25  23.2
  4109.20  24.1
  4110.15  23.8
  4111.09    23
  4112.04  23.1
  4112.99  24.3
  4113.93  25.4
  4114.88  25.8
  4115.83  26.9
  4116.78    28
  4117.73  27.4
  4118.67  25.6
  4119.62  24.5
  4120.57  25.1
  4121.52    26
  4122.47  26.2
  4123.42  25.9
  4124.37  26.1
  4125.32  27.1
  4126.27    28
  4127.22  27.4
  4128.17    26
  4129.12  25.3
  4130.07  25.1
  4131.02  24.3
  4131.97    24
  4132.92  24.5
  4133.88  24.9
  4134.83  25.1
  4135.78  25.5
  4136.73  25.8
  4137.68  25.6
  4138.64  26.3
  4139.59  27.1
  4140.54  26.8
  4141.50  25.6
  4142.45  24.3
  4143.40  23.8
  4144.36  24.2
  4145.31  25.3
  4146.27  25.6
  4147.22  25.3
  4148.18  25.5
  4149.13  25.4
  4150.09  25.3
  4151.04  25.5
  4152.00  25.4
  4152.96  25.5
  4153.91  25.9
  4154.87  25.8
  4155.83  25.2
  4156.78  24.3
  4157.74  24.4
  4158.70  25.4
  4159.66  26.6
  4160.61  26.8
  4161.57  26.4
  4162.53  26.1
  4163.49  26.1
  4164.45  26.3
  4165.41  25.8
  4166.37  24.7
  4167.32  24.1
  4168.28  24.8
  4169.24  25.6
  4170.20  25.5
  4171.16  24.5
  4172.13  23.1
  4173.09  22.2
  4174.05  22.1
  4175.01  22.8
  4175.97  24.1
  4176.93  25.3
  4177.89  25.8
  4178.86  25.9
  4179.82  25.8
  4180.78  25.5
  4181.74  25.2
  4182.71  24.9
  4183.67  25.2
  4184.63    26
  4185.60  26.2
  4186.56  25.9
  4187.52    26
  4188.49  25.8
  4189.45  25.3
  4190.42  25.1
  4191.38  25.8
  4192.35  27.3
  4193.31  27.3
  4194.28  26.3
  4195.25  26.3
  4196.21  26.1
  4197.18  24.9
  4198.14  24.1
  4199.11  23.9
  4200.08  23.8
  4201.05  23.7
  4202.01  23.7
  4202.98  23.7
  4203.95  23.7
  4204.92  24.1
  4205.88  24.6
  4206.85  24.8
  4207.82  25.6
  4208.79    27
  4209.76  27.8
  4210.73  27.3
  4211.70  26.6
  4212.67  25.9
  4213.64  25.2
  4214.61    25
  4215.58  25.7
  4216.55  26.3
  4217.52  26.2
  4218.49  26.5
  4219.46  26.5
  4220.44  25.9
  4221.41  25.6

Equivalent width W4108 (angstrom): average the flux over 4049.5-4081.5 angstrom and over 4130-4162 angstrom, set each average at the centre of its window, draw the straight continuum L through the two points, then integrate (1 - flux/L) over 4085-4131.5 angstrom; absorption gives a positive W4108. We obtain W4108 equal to 0.5 angstrom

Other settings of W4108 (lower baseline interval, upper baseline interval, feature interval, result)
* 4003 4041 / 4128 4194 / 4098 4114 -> 1.5 angstrom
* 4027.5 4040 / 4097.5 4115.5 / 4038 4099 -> -3.7 angstrom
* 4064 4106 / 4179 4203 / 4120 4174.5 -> 0.3 angstrom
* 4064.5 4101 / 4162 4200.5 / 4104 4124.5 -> 1.0 angstrom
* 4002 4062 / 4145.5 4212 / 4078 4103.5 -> -0.6 angstrom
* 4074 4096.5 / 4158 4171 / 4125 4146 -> 0.4 angstrom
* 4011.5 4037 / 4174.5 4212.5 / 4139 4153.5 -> 0.1 angstrom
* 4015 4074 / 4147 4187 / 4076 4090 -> -0.9 angstrom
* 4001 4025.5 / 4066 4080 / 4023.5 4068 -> 1.1 angstrom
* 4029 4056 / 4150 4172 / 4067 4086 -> -0.5 angstrom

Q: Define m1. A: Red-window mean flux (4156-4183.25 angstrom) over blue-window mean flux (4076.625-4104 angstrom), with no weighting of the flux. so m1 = 0.96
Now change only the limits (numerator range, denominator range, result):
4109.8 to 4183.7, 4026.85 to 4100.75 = 0.99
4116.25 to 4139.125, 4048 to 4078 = 1.01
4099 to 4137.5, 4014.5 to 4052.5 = 0.96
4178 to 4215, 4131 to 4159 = 1.01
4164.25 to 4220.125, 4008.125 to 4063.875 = 0.98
